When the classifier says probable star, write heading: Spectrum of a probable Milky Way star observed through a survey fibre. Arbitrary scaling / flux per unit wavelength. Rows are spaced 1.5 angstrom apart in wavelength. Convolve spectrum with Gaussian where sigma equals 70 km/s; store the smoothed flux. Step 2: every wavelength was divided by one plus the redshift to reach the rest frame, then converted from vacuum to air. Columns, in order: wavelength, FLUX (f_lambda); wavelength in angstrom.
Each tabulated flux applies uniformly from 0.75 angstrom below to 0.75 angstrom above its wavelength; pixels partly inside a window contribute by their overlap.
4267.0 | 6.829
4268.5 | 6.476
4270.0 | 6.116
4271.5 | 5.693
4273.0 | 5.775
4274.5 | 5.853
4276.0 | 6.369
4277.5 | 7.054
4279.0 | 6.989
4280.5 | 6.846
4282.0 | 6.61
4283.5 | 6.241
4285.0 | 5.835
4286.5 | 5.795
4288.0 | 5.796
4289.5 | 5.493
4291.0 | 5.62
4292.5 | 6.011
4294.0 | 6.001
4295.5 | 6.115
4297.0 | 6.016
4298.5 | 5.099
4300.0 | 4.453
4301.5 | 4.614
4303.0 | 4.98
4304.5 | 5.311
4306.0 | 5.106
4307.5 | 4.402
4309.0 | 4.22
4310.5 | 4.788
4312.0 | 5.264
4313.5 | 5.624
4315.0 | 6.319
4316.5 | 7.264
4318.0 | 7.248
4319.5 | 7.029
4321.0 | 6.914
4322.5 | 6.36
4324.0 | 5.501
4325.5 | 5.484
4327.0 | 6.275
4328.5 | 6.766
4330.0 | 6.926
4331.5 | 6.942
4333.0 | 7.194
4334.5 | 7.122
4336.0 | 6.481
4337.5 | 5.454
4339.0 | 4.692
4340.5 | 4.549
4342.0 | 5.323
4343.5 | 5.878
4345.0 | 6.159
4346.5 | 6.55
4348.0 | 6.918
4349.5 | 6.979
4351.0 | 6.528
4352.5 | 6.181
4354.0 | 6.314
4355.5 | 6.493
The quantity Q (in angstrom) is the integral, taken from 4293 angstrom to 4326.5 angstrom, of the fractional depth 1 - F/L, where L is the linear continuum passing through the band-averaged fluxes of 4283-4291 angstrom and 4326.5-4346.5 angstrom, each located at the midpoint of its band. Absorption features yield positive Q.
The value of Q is 1.8 angstrom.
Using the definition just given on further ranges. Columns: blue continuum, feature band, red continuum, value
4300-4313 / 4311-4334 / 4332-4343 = -4.73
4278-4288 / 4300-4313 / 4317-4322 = 3.76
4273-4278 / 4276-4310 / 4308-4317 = 1.52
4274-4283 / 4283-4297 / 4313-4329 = 1.49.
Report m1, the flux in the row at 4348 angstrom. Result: 6.918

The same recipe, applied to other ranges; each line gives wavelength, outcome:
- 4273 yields 5.775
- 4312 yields 5.264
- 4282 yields 6.61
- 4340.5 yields 4.549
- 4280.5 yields 6.846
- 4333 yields 7.194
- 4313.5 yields 5.624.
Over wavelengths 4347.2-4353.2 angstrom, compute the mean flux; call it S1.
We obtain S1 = 6.65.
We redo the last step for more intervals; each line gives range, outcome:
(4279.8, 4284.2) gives 6.57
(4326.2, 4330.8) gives 6.65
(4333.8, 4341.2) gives 5.66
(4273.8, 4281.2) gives 6.63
